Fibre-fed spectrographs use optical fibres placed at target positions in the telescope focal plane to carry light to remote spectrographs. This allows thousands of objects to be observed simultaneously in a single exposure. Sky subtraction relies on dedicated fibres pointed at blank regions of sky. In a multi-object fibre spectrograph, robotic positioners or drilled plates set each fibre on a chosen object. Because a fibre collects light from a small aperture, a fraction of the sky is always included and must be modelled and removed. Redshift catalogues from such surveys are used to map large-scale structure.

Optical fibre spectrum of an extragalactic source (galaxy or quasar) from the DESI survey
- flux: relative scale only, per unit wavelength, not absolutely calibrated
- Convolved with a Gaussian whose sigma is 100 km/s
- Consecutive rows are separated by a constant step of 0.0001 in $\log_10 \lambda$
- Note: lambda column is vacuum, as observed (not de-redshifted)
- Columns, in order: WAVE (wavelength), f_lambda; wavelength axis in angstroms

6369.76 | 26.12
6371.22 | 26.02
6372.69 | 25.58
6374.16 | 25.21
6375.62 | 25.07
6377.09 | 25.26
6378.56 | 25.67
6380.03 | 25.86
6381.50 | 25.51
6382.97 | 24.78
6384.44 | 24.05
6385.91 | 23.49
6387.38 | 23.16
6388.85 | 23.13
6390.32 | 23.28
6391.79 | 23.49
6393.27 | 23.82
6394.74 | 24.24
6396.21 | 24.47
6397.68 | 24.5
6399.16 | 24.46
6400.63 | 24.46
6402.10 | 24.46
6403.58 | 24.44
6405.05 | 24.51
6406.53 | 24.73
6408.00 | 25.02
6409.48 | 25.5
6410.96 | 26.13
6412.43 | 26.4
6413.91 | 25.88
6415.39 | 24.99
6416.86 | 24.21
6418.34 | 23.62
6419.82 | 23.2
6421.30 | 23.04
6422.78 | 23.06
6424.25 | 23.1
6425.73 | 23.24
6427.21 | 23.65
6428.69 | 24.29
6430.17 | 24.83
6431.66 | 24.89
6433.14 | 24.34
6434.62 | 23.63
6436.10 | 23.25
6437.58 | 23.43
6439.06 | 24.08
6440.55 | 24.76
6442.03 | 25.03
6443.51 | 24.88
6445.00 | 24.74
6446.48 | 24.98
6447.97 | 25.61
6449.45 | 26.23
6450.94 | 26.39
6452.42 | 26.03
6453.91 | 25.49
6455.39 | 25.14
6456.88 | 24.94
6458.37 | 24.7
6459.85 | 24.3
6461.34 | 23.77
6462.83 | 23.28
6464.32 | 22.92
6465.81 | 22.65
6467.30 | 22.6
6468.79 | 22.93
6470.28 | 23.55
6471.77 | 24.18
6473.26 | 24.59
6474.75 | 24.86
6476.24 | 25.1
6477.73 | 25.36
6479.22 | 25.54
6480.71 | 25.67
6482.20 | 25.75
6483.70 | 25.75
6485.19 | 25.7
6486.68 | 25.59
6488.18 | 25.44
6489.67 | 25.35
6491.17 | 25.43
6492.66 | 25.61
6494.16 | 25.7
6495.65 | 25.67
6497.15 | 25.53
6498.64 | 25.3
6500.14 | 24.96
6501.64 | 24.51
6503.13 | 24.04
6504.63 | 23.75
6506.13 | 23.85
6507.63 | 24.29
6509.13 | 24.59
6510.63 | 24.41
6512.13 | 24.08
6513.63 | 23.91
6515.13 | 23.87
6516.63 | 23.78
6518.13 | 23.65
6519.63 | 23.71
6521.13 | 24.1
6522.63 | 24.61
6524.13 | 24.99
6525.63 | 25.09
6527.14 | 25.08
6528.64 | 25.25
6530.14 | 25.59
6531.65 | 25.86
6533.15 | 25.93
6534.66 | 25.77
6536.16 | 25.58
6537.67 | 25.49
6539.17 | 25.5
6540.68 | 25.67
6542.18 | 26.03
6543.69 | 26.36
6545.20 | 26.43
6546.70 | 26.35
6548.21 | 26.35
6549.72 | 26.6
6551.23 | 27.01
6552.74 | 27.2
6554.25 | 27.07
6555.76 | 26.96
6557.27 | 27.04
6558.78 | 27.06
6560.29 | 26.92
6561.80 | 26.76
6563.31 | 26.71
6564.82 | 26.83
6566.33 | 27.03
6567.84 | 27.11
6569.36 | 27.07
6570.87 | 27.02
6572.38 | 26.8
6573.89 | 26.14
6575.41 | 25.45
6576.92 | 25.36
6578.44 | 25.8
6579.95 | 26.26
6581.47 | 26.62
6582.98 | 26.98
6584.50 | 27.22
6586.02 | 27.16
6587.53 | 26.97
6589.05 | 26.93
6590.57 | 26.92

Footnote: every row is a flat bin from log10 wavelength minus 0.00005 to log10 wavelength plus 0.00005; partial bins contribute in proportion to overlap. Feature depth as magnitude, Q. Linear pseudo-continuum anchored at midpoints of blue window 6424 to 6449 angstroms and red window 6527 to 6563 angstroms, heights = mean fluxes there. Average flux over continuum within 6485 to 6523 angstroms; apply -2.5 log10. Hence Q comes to 0.04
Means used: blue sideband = 24.3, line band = 24.7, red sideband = 26.3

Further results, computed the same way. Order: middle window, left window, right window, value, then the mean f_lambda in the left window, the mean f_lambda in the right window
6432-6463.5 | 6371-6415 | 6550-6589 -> 0.03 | 24.7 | 26.7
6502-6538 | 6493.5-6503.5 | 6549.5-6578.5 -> 0.05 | 25.2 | 26.7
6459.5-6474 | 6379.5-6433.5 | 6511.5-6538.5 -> 0.05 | 24.3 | 24.8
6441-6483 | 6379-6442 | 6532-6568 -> 0.02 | 24.3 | 26.5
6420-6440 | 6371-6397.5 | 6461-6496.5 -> 0.04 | 24.5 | 24.7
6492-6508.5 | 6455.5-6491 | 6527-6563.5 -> 0.02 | 24.6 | 26.3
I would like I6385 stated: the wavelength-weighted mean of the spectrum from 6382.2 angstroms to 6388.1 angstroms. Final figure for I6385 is 23.9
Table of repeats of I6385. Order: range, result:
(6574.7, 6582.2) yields 25.9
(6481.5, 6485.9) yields 25.7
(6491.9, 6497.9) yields 25.7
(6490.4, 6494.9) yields 25.5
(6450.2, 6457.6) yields 25.6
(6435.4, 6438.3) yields 23.4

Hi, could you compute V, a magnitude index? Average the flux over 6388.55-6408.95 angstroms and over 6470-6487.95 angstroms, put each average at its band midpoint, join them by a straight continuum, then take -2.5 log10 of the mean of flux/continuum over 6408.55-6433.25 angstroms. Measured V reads 0.006 mag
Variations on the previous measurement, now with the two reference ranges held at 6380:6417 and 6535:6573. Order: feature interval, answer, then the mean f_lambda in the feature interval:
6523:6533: 0.04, 25.3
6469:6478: 0.05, 24.5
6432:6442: 0.05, 24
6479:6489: 0.00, 25.6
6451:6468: 0.05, 24.3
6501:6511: 0.08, 24.2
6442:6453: -0.01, 25.5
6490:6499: 0.01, 25.5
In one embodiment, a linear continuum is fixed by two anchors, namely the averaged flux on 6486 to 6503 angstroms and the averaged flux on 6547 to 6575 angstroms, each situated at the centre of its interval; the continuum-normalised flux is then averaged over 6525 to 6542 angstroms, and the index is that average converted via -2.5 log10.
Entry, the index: 0.03 mag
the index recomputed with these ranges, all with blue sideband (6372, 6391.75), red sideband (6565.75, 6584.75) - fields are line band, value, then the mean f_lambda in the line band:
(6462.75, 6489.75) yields 0.041 mag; 24.6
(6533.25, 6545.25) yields 0.014 mag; 25.8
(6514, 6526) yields 0.076 mag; 24.2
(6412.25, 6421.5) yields 0.022 mag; 24.4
